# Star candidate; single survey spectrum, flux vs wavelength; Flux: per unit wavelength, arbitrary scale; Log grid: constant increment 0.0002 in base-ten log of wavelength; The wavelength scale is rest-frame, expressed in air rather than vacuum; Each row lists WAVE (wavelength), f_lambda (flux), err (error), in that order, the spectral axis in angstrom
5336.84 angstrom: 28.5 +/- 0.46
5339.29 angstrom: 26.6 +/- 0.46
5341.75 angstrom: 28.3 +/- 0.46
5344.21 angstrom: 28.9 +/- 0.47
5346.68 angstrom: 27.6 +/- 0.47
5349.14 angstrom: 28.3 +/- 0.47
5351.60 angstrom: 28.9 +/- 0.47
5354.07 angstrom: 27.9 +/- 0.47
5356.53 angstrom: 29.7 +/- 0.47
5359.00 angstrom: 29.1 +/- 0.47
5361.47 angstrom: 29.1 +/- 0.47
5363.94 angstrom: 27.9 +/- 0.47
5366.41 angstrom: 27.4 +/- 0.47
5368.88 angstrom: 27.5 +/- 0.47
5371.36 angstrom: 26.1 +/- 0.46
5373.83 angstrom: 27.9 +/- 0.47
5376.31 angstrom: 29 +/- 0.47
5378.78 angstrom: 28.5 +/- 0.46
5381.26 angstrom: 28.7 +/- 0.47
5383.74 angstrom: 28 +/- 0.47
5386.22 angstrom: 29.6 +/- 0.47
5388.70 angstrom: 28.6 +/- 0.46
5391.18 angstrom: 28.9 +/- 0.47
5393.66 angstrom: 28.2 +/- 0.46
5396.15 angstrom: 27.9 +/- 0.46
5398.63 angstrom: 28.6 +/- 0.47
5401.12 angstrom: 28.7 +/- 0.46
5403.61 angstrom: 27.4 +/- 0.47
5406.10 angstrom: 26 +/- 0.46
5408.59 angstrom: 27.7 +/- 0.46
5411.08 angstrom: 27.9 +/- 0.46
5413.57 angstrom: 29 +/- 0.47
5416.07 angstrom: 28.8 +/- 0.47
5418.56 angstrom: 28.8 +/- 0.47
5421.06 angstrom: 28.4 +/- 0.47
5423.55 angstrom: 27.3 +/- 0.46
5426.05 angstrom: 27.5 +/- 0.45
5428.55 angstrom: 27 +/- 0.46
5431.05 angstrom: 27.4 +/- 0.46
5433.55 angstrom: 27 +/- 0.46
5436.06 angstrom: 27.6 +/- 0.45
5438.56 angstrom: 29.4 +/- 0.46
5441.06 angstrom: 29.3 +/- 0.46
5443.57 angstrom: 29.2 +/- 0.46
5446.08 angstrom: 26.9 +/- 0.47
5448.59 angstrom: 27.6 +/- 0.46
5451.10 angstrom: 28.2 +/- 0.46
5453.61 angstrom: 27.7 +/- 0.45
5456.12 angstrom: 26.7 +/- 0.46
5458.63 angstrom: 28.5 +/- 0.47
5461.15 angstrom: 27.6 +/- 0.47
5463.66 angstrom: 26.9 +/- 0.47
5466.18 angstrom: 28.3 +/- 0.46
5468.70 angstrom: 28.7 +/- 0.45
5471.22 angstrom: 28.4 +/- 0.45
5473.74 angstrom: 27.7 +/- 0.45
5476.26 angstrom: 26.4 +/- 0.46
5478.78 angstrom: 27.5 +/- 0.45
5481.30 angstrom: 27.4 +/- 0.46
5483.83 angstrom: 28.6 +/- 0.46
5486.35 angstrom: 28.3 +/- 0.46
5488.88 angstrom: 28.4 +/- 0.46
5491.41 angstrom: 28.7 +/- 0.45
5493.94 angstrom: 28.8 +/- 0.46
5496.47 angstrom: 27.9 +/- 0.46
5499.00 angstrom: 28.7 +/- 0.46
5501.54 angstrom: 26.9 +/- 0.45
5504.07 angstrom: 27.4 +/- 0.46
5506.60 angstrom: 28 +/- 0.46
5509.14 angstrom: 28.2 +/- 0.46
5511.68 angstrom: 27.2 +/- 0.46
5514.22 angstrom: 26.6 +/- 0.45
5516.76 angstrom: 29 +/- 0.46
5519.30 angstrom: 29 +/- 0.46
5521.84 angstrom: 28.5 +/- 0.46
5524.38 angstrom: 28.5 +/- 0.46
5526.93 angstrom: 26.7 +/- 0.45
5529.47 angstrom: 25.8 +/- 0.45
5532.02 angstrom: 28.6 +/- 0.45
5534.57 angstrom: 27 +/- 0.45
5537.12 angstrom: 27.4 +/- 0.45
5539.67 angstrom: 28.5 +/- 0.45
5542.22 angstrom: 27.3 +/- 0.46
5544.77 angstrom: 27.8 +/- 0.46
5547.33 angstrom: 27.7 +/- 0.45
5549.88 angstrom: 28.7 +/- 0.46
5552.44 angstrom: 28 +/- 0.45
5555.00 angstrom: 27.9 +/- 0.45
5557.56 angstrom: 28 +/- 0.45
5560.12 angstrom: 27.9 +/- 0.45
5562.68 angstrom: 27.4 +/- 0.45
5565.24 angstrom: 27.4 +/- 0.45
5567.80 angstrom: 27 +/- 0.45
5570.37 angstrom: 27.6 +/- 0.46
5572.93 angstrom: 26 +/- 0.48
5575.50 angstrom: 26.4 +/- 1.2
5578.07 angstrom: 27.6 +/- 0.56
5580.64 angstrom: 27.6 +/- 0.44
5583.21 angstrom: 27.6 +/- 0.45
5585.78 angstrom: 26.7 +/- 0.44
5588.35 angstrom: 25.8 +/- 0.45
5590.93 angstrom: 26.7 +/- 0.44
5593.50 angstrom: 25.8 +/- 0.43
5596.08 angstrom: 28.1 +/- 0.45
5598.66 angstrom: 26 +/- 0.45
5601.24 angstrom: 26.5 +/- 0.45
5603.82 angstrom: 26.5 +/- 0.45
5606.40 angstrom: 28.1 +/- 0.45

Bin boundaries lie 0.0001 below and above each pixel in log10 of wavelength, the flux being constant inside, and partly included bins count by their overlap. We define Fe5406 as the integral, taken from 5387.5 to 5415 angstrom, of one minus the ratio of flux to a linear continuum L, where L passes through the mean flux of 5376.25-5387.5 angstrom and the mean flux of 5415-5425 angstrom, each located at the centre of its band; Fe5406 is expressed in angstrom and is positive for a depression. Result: 0.4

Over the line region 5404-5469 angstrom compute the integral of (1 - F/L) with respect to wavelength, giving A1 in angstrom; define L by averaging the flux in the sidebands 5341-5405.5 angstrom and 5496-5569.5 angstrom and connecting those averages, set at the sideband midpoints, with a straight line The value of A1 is 0.5 angstrom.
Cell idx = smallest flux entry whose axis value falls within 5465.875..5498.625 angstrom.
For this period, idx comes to 26.4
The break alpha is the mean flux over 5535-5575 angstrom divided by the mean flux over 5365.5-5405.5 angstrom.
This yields 1.0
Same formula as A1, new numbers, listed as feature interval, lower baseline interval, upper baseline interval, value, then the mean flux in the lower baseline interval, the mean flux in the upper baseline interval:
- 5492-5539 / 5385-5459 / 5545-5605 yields -0.5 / 28.1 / 27.2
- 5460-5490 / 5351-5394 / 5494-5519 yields 0.1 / 28.4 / 27.9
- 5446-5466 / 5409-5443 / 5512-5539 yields 0.3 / 28.1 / 27.7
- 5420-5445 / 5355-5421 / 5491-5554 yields 0.1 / 28.3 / 27.9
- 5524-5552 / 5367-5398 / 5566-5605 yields -0.5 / 28.2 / 26.8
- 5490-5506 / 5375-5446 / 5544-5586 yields -0.1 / 28.2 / 27.5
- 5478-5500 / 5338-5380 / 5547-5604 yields -0.6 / 28.2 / 27.2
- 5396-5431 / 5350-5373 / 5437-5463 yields 0.3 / 28.2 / 28.1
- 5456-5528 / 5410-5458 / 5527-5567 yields -0.3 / 28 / 27.7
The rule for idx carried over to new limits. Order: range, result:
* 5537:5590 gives 25.8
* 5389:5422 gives 26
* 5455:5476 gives 26.7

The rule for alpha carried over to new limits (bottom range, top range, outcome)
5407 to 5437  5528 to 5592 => 0.98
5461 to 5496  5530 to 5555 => 0.99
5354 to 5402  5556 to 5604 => 0.95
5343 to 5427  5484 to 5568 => 0.99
